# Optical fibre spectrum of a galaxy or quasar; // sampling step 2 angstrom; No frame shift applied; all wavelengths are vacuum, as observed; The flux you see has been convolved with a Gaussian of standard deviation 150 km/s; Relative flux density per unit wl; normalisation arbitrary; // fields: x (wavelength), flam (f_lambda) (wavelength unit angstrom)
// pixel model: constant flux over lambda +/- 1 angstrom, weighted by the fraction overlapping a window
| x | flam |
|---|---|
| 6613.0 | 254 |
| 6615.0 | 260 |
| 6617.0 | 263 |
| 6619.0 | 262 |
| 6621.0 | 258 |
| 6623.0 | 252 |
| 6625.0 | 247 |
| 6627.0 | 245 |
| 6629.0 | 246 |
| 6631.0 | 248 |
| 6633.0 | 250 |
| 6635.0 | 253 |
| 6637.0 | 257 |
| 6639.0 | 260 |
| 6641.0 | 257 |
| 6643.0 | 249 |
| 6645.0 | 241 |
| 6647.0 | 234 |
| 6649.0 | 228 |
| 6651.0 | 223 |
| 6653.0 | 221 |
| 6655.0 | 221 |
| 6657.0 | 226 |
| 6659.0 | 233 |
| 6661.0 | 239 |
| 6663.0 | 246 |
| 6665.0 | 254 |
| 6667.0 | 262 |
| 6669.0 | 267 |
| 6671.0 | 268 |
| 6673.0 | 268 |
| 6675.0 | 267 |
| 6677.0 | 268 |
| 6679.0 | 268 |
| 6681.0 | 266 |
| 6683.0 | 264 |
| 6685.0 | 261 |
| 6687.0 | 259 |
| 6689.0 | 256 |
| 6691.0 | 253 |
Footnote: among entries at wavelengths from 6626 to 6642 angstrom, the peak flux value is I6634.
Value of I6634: 260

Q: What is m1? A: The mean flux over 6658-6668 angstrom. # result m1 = 247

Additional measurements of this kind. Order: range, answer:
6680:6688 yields 262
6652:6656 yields 221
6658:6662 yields 236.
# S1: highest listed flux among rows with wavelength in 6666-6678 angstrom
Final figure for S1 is 268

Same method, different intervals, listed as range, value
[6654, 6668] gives 262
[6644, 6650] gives 241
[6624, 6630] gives 247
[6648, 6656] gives 228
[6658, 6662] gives 239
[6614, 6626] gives 263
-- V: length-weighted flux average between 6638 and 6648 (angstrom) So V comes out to 248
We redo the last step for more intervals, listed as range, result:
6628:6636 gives 249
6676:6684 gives 266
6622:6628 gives 248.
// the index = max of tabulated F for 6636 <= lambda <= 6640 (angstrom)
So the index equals 260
